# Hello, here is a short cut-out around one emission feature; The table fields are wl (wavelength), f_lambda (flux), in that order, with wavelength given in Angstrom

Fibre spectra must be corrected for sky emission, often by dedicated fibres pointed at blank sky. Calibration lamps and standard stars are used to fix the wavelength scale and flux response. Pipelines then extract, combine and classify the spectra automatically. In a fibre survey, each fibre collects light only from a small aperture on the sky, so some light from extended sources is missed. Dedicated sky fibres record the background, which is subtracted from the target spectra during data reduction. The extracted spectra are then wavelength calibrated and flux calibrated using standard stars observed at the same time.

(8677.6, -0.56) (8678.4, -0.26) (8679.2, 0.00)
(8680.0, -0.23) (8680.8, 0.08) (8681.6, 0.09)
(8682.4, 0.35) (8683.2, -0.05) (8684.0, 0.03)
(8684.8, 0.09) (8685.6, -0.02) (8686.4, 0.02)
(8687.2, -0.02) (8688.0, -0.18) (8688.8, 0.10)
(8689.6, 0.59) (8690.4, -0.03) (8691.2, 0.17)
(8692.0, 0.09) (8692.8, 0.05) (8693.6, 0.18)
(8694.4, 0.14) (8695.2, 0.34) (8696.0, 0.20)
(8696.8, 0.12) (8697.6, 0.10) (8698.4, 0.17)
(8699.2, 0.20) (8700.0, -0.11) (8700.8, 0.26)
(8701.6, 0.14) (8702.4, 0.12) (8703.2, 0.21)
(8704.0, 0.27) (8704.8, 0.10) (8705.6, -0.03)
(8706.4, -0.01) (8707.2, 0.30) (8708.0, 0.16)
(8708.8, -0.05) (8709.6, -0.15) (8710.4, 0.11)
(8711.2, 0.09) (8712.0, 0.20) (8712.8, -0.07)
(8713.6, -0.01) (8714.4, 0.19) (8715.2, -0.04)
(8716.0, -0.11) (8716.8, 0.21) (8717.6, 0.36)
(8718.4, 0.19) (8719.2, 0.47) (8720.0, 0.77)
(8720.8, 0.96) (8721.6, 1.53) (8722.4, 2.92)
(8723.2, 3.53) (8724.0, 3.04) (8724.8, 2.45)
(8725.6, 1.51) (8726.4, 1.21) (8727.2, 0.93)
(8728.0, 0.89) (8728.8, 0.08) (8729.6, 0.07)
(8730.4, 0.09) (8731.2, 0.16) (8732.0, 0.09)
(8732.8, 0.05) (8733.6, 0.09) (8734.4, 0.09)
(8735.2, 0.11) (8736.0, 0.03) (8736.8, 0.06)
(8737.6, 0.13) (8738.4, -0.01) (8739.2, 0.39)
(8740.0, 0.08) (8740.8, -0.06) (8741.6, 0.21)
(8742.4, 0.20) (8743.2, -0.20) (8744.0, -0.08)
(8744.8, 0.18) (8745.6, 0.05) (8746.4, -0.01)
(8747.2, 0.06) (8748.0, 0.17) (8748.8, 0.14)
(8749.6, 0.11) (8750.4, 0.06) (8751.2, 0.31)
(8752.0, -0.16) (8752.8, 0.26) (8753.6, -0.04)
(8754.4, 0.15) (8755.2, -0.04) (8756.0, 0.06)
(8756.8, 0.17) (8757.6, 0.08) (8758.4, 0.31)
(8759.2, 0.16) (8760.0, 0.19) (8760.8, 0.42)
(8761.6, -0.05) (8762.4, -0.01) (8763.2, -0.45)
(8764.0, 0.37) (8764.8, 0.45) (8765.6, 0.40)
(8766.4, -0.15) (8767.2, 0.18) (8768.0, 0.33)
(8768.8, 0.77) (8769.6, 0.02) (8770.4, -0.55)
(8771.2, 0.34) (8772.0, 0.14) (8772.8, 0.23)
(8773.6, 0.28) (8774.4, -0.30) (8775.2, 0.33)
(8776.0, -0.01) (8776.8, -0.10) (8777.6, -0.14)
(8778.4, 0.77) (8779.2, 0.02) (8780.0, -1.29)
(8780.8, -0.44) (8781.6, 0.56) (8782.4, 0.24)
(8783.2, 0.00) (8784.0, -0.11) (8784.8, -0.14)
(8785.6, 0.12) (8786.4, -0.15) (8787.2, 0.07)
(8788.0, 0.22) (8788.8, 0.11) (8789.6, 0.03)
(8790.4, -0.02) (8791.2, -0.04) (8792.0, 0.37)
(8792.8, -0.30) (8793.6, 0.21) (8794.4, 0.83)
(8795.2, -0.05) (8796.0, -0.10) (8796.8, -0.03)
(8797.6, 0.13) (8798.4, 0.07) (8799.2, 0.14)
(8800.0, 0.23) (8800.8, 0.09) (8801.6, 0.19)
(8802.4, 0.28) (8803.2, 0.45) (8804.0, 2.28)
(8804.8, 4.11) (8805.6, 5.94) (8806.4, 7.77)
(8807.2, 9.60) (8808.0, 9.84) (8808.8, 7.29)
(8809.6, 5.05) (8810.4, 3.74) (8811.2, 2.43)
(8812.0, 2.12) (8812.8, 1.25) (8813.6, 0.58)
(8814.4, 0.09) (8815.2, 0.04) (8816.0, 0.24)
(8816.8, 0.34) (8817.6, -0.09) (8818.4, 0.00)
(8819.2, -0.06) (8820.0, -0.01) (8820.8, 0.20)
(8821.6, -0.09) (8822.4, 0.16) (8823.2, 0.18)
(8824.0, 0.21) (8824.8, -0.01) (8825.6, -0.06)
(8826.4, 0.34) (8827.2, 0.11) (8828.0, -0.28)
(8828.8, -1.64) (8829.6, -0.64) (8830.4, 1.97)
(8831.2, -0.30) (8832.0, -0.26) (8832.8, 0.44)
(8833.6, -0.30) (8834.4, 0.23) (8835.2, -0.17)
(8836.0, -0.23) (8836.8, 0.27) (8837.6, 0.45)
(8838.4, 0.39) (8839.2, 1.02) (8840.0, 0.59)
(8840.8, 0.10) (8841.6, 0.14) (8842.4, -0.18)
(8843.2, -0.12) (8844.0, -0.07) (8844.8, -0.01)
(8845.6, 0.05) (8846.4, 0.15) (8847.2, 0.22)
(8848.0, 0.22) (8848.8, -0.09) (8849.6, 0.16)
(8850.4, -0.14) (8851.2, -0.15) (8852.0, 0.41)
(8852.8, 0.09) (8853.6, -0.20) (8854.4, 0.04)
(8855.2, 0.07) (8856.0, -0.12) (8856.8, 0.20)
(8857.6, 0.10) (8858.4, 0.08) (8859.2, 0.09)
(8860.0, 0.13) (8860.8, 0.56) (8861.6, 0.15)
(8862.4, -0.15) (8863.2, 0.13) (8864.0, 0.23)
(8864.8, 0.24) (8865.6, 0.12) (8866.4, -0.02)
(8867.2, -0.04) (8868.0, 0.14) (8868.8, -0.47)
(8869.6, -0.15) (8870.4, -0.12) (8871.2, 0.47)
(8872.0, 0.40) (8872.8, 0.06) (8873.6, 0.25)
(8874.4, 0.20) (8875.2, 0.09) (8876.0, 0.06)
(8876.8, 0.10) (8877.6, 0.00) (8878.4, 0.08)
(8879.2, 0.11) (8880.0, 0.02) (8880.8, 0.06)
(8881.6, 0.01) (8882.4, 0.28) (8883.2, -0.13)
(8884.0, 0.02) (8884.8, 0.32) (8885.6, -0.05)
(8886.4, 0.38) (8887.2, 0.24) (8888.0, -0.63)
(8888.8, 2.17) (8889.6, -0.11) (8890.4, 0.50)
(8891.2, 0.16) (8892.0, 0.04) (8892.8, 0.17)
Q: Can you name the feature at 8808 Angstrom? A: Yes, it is [O III]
